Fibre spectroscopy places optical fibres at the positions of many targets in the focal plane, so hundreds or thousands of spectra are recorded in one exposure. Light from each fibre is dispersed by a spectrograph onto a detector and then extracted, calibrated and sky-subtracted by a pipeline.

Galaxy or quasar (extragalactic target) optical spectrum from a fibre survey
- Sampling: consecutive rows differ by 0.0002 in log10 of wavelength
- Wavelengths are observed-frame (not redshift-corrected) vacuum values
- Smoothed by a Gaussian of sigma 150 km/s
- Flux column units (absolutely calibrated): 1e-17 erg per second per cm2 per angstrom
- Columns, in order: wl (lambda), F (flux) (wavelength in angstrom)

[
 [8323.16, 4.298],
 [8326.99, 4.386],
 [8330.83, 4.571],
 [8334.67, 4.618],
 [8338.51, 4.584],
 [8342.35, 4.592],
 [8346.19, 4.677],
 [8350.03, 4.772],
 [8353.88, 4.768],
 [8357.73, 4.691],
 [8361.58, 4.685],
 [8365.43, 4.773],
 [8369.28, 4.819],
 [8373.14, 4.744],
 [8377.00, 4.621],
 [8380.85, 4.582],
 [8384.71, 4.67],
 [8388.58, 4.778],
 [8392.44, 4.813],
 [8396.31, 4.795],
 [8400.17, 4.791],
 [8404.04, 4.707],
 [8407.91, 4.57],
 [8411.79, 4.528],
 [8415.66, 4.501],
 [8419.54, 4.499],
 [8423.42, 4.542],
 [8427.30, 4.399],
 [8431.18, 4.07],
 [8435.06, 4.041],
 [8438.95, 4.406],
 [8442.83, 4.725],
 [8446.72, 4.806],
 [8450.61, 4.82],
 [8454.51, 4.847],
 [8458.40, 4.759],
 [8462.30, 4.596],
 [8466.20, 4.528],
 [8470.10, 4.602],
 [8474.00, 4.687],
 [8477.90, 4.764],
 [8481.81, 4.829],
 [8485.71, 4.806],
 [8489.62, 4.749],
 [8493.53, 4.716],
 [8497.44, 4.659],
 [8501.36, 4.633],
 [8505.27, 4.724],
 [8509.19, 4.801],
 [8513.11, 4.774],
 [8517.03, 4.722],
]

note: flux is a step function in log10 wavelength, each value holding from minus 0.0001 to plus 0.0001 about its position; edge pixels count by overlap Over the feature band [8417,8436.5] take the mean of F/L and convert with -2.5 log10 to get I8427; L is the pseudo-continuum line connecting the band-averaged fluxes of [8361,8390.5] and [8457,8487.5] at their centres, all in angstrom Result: 0.091 mag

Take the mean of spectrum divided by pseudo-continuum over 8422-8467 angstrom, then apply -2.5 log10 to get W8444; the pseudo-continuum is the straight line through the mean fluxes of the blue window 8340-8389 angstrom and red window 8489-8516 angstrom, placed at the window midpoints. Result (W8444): 0.04 mag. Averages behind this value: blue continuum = 4.7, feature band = 4.55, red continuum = 4.72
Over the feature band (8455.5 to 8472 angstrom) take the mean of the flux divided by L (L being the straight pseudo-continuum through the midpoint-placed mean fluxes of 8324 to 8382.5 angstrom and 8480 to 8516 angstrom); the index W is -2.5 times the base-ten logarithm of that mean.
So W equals 0.02 mag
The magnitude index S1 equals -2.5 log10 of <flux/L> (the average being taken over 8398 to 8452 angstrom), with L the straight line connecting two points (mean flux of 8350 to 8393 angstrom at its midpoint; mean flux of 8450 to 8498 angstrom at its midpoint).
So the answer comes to 0.05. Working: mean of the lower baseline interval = 4.72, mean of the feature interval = 4.53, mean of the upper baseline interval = 4.72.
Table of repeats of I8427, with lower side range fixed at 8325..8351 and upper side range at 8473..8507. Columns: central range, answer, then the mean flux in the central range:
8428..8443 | 0.100 mag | 4.27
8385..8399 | -0.032 mag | 4.78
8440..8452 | -0.015 mag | 4.76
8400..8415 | 0.009 mag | 4.62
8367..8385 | -0.015 mag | 4.69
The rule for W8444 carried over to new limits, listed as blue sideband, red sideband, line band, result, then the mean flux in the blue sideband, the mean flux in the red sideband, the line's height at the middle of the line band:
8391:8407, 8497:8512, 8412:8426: 0.057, 4.76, 4.71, 4.75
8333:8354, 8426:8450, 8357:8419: -0.031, 4.66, 4.43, 4.55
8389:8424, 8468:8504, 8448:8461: -0.024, 4.65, 4.72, 4.69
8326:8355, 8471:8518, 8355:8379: -0.019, 4.62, 4.74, 4.64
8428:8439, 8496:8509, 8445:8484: -0.078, 4.16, 4.69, 4.4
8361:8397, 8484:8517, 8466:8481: 0.013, 4.73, 4.73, 4.73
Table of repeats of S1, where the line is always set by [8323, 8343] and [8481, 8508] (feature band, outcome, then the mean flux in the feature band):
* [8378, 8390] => -0.019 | 4.67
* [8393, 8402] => -0.045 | 4.8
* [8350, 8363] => -0.040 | 4.72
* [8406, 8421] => 0.024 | 4.52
